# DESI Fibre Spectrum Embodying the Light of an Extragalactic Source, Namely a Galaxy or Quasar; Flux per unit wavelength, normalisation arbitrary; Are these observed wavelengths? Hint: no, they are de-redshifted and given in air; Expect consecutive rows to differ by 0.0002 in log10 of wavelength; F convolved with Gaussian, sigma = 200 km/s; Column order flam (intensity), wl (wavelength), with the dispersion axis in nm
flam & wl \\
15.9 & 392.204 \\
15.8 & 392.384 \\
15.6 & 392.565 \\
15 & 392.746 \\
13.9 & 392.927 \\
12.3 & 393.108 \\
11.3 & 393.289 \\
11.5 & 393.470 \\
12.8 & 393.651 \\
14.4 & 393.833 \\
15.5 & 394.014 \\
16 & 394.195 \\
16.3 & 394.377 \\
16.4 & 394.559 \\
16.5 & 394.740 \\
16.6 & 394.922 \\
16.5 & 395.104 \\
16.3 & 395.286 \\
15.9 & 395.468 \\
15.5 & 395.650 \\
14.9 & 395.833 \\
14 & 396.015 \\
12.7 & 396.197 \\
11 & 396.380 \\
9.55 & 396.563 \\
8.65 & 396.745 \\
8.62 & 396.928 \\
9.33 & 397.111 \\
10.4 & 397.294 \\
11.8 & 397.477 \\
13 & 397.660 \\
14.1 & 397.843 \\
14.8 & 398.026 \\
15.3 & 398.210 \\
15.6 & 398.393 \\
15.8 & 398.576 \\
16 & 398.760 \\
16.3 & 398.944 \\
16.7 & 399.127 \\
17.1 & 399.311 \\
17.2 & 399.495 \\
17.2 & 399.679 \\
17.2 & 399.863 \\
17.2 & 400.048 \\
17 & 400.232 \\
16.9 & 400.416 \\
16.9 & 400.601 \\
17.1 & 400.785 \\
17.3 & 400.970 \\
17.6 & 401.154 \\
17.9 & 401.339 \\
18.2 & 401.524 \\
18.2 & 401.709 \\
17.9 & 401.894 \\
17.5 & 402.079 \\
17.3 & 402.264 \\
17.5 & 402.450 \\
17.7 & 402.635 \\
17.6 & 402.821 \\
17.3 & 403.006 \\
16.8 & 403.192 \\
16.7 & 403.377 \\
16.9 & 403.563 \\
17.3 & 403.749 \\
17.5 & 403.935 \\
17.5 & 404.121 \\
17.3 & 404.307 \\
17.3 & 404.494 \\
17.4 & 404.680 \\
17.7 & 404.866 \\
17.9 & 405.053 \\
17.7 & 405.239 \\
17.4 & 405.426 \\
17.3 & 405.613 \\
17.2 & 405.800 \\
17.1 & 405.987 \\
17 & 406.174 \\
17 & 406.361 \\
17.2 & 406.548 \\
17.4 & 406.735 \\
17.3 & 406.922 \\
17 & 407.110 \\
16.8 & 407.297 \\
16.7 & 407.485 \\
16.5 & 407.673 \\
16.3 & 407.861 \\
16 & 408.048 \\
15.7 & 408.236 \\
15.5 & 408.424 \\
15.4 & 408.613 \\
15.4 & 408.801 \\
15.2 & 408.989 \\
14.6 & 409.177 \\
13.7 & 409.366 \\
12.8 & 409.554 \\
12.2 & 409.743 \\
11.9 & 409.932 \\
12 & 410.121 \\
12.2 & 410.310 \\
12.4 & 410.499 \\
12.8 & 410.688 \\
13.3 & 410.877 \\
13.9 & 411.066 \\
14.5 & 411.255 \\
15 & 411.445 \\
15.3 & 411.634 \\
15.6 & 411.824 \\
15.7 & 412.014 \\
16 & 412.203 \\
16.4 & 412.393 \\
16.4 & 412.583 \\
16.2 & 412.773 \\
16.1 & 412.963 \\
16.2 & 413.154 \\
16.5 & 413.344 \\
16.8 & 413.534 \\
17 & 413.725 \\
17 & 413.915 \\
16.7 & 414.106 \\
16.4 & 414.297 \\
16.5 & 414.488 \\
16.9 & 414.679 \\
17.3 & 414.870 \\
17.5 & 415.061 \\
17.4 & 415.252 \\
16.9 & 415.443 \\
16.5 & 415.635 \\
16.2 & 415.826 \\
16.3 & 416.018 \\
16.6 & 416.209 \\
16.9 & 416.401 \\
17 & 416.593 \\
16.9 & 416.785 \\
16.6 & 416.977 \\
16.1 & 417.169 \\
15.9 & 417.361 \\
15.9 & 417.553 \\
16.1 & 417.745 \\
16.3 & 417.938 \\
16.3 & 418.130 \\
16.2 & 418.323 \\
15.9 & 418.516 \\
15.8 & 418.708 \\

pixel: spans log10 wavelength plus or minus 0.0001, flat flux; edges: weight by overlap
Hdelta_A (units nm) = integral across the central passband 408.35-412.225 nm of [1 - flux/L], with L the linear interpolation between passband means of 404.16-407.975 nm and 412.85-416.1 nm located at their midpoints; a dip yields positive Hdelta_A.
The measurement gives 0.667 nm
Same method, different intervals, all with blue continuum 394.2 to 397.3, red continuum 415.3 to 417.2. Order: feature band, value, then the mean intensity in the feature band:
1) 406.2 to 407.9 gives -0.18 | 16.9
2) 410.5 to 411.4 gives 0.13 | 13.6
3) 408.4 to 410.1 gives 0.18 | 13.9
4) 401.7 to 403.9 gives -0.41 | 17.4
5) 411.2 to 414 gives 0.01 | 16.1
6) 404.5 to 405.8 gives -0.22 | 17.5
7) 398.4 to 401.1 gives -0.50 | 16.8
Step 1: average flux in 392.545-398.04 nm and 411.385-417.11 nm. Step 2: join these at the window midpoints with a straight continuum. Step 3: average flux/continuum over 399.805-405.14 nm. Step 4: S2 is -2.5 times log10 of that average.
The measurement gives -0.19 mag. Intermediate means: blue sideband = 13.5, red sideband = 16.5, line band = 17.4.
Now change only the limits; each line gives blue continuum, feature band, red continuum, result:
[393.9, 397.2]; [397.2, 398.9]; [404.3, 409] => 0.03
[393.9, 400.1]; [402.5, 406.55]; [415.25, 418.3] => -0.14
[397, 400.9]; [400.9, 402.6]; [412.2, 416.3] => -0.14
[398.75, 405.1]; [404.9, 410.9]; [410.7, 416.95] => 0.09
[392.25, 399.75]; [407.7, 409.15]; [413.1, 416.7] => 0.02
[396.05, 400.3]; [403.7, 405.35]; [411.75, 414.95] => -0.17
